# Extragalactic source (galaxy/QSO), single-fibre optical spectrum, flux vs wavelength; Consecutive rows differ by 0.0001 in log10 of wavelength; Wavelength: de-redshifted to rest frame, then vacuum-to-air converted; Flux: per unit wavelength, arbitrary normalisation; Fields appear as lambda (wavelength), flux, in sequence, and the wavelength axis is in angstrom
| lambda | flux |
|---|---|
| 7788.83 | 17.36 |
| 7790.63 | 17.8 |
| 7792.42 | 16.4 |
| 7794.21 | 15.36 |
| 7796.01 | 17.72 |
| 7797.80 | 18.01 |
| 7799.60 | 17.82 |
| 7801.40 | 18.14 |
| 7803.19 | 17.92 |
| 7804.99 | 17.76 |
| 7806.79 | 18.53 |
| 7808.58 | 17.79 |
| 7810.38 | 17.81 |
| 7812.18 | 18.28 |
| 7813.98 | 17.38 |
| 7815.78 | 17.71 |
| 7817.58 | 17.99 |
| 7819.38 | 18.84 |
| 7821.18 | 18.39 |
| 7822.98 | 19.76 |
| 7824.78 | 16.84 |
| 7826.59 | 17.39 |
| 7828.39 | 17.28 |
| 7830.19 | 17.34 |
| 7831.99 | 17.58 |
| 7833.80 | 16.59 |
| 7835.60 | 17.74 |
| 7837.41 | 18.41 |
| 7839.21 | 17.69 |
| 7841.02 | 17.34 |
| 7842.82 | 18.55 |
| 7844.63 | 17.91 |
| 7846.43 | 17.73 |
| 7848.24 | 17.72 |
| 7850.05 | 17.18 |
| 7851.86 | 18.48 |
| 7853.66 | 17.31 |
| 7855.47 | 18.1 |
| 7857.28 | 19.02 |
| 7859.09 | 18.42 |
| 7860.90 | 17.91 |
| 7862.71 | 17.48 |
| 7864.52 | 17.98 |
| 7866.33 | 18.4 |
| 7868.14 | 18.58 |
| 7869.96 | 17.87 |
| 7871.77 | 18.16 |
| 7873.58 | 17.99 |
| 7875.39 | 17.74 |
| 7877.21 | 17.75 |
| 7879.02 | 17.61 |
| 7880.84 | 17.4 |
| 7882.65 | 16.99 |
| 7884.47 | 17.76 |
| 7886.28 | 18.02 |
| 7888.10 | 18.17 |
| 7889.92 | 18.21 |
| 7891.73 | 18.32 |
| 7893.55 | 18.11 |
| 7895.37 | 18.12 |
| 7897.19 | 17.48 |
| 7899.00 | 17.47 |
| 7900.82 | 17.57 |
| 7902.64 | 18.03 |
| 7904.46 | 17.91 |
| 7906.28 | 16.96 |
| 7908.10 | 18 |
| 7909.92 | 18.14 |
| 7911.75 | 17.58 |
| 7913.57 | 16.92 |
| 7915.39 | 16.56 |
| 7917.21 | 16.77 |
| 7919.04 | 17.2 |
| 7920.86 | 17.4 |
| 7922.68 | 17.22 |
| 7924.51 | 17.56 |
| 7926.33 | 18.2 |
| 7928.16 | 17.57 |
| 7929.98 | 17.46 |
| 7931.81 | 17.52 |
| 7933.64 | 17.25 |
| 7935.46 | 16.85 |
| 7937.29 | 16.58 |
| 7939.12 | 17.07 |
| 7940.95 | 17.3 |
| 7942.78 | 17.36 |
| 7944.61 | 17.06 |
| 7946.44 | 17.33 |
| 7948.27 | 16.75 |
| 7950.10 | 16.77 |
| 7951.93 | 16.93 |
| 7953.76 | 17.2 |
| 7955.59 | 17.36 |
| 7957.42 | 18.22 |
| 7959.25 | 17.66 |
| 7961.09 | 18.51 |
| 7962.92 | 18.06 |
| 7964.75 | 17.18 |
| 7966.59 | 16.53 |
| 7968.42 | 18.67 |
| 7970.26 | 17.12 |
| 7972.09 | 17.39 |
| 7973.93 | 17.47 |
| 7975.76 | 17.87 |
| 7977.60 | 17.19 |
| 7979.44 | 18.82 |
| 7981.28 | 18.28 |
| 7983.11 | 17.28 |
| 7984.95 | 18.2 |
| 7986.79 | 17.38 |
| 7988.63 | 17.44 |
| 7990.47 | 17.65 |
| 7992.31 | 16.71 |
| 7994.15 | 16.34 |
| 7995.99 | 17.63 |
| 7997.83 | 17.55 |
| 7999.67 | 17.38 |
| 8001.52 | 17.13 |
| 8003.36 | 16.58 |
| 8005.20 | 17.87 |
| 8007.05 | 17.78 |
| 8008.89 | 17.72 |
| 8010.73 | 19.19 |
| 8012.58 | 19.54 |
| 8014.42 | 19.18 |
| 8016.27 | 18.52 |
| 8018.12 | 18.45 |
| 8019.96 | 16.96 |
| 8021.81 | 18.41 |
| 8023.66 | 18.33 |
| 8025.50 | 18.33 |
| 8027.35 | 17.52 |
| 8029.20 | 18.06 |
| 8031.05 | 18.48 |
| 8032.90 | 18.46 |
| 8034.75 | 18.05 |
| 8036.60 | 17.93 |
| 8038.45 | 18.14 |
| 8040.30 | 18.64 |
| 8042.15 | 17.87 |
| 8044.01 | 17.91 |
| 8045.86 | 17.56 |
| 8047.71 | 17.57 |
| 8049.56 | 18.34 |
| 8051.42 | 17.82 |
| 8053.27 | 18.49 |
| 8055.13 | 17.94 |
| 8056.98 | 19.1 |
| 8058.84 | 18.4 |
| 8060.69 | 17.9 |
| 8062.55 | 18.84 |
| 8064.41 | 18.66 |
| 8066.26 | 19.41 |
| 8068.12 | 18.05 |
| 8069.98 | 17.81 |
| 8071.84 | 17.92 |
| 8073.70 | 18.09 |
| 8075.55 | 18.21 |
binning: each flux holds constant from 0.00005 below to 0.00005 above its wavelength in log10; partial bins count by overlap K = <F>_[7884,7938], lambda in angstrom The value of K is 17.6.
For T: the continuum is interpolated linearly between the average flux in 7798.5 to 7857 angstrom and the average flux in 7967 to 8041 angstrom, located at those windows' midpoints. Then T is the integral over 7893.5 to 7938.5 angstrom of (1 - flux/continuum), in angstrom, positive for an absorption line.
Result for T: 1.09 angstrom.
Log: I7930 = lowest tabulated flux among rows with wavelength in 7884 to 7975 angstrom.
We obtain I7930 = 16.53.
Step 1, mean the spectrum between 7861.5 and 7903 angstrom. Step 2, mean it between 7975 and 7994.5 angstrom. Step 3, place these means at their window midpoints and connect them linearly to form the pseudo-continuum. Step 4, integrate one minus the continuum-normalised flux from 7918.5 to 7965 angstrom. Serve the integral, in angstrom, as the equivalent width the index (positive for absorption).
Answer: 0.9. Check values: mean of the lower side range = 17.9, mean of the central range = 17.4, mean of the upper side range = 17.6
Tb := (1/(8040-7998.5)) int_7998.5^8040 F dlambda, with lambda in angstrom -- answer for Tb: 18.1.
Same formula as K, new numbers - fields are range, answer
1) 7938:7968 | 17.3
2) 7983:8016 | 17.7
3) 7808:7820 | 17.9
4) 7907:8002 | 17.4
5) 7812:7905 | 17.9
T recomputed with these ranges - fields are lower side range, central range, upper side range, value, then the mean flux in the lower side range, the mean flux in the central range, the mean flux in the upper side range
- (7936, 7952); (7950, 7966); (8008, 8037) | -0.3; 17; 17.6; 18.3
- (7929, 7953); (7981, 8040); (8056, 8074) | -0.2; 17.1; 17.9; 18.4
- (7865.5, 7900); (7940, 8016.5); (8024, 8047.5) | 1.7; 17.9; 17.6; 18.1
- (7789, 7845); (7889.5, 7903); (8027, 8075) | 0.0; 17.7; 17.9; 18.2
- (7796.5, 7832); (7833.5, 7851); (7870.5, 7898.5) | 0.2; 17.9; 17.7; 17.9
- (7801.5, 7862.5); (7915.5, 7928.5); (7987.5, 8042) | 0.4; 17.9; 17.4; 17.9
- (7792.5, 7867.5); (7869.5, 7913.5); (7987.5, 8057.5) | 0.2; 17.8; 17.8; 18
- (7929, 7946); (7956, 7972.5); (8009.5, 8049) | -0.2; 17.2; 17.7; 18.2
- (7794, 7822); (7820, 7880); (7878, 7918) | -0.4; 17.9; 17.9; 17.6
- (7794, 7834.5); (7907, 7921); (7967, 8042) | 0.4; 17.8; 17.3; 17.9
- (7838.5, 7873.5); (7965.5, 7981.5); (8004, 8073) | 0.4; 18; 17.7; 18.2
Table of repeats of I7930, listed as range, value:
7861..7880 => 17.48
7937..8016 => 16.34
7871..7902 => 16.99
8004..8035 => 16.96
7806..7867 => 16.59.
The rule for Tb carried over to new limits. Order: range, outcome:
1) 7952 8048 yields 17.8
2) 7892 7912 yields 17.8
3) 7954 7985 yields 17.7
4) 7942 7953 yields 17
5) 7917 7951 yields 17.2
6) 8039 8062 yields 18.1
